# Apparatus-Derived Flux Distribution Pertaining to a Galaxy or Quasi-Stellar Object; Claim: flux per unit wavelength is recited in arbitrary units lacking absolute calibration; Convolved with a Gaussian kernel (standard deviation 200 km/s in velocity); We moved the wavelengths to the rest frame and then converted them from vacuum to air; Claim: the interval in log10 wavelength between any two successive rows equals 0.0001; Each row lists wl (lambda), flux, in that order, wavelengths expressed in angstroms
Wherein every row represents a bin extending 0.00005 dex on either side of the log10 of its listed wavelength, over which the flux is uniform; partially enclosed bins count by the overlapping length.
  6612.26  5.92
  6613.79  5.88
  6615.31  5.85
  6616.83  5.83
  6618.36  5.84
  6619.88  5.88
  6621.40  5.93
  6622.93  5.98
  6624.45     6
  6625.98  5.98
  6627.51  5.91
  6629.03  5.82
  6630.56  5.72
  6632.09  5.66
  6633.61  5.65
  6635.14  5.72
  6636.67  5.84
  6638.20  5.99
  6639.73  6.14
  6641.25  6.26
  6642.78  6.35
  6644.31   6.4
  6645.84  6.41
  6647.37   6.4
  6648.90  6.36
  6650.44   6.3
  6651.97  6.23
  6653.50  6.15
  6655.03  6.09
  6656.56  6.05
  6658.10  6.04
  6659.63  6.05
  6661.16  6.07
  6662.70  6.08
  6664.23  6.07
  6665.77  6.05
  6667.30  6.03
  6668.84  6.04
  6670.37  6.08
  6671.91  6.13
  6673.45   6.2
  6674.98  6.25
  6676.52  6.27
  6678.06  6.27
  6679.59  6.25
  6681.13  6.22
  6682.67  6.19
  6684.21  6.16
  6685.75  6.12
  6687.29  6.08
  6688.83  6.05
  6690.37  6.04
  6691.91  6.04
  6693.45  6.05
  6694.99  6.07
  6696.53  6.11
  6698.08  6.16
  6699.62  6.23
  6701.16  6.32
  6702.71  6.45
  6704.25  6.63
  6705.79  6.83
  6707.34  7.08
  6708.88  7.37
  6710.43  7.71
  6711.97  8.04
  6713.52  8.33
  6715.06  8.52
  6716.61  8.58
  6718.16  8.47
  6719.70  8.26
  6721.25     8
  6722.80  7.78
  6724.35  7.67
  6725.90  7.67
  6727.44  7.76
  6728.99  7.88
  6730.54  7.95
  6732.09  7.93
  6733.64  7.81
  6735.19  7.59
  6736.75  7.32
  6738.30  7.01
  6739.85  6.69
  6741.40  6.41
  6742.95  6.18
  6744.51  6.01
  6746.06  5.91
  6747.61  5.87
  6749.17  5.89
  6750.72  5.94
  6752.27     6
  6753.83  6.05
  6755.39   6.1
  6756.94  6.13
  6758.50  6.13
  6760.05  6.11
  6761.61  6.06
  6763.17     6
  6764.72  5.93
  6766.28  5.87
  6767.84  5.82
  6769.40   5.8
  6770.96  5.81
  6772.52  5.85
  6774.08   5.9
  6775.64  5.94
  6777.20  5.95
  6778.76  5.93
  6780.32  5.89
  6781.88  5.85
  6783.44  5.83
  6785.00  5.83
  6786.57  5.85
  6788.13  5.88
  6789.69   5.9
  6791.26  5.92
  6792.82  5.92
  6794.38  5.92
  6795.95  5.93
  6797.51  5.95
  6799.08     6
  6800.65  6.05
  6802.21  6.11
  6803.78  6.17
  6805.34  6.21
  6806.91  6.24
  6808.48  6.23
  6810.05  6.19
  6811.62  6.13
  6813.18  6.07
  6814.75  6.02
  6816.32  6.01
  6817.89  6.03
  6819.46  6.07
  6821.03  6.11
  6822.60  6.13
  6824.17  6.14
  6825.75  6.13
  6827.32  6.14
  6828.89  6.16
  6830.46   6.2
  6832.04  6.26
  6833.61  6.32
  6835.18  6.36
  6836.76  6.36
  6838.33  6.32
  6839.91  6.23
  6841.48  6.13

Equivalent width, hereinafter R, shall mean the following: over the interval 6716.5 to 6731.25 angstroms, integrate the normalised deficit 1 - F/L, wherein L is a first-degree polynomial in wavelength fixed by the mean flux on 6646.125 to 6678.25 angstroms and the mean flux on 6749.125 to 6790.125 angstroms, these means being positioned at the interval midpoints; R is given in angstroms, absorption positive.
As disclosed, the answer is -4.8 angstroms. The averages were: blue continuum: 6.15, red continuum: 5.94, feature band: 7.98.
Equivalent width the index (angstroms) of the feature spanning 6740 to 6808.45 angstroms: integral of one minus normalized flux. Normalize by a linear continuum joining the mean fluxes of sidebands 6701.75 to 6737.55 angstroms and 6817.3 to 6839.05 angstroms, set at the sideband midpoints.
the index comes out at 9.4 angstroms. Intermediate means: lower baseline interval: 7.71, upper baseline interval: 6.2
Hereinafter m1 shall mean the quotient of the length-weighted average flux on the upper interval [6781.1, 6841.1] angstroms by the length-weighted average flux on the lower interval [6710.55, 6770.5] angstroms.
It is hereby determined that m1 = 0.88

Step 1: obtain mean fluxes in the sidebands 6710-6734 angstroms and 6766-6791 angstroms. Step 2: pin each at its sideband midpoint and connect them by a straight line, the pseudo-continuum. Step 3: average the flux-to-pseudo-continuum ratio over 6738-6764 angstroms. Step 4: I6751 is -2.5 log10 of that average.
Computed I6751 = 0.131 mag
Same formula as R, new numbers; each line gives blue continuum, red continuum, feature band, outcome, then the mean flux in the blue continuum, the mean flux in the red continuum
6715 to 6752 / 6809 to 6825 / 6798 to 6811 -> 0.2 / 7.25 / 6.09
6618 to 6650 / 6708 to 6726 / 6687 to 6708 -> 3.5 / 6.02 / 8.04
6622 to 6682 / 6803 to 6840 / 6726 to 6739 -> -3.2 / 6.09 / 6.17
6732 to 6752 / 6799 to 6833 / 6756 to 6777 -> 1.6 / 6.6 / 6.13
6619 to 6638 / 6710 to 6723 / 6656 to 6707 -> 7.6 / 5.85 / 8.22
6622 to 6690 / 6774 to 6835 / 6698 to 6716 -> -3.3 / 6.09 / 6.04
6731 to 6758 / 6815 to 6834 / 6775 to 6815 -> 1.8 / 6.53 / 6.13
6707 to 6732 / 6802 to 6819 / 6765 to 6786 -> 3.0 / 7.96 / 6.13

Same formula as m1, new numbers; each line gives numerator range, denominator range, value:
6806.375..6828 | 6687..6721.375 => 0.87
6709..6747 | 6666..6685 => 1.22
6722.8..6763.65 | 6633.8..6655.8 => 1.09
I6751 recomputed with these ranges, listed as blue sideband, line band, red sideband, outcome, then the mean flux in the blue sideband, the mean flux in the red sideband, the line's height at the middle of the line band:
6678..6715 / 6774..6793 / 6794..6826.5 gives 0.056 mag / 6.58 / 6.09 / 6.2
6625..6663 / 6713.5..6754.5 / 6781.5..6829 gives -0.192 mag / 6.07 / 6.04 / 6.05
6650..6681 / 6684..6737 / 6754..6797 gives -0.187 mag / 6.14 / 5.93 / 6.05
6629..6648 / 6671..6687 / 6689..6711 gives 0.022 mag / 6.03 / 6.48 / 6.33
